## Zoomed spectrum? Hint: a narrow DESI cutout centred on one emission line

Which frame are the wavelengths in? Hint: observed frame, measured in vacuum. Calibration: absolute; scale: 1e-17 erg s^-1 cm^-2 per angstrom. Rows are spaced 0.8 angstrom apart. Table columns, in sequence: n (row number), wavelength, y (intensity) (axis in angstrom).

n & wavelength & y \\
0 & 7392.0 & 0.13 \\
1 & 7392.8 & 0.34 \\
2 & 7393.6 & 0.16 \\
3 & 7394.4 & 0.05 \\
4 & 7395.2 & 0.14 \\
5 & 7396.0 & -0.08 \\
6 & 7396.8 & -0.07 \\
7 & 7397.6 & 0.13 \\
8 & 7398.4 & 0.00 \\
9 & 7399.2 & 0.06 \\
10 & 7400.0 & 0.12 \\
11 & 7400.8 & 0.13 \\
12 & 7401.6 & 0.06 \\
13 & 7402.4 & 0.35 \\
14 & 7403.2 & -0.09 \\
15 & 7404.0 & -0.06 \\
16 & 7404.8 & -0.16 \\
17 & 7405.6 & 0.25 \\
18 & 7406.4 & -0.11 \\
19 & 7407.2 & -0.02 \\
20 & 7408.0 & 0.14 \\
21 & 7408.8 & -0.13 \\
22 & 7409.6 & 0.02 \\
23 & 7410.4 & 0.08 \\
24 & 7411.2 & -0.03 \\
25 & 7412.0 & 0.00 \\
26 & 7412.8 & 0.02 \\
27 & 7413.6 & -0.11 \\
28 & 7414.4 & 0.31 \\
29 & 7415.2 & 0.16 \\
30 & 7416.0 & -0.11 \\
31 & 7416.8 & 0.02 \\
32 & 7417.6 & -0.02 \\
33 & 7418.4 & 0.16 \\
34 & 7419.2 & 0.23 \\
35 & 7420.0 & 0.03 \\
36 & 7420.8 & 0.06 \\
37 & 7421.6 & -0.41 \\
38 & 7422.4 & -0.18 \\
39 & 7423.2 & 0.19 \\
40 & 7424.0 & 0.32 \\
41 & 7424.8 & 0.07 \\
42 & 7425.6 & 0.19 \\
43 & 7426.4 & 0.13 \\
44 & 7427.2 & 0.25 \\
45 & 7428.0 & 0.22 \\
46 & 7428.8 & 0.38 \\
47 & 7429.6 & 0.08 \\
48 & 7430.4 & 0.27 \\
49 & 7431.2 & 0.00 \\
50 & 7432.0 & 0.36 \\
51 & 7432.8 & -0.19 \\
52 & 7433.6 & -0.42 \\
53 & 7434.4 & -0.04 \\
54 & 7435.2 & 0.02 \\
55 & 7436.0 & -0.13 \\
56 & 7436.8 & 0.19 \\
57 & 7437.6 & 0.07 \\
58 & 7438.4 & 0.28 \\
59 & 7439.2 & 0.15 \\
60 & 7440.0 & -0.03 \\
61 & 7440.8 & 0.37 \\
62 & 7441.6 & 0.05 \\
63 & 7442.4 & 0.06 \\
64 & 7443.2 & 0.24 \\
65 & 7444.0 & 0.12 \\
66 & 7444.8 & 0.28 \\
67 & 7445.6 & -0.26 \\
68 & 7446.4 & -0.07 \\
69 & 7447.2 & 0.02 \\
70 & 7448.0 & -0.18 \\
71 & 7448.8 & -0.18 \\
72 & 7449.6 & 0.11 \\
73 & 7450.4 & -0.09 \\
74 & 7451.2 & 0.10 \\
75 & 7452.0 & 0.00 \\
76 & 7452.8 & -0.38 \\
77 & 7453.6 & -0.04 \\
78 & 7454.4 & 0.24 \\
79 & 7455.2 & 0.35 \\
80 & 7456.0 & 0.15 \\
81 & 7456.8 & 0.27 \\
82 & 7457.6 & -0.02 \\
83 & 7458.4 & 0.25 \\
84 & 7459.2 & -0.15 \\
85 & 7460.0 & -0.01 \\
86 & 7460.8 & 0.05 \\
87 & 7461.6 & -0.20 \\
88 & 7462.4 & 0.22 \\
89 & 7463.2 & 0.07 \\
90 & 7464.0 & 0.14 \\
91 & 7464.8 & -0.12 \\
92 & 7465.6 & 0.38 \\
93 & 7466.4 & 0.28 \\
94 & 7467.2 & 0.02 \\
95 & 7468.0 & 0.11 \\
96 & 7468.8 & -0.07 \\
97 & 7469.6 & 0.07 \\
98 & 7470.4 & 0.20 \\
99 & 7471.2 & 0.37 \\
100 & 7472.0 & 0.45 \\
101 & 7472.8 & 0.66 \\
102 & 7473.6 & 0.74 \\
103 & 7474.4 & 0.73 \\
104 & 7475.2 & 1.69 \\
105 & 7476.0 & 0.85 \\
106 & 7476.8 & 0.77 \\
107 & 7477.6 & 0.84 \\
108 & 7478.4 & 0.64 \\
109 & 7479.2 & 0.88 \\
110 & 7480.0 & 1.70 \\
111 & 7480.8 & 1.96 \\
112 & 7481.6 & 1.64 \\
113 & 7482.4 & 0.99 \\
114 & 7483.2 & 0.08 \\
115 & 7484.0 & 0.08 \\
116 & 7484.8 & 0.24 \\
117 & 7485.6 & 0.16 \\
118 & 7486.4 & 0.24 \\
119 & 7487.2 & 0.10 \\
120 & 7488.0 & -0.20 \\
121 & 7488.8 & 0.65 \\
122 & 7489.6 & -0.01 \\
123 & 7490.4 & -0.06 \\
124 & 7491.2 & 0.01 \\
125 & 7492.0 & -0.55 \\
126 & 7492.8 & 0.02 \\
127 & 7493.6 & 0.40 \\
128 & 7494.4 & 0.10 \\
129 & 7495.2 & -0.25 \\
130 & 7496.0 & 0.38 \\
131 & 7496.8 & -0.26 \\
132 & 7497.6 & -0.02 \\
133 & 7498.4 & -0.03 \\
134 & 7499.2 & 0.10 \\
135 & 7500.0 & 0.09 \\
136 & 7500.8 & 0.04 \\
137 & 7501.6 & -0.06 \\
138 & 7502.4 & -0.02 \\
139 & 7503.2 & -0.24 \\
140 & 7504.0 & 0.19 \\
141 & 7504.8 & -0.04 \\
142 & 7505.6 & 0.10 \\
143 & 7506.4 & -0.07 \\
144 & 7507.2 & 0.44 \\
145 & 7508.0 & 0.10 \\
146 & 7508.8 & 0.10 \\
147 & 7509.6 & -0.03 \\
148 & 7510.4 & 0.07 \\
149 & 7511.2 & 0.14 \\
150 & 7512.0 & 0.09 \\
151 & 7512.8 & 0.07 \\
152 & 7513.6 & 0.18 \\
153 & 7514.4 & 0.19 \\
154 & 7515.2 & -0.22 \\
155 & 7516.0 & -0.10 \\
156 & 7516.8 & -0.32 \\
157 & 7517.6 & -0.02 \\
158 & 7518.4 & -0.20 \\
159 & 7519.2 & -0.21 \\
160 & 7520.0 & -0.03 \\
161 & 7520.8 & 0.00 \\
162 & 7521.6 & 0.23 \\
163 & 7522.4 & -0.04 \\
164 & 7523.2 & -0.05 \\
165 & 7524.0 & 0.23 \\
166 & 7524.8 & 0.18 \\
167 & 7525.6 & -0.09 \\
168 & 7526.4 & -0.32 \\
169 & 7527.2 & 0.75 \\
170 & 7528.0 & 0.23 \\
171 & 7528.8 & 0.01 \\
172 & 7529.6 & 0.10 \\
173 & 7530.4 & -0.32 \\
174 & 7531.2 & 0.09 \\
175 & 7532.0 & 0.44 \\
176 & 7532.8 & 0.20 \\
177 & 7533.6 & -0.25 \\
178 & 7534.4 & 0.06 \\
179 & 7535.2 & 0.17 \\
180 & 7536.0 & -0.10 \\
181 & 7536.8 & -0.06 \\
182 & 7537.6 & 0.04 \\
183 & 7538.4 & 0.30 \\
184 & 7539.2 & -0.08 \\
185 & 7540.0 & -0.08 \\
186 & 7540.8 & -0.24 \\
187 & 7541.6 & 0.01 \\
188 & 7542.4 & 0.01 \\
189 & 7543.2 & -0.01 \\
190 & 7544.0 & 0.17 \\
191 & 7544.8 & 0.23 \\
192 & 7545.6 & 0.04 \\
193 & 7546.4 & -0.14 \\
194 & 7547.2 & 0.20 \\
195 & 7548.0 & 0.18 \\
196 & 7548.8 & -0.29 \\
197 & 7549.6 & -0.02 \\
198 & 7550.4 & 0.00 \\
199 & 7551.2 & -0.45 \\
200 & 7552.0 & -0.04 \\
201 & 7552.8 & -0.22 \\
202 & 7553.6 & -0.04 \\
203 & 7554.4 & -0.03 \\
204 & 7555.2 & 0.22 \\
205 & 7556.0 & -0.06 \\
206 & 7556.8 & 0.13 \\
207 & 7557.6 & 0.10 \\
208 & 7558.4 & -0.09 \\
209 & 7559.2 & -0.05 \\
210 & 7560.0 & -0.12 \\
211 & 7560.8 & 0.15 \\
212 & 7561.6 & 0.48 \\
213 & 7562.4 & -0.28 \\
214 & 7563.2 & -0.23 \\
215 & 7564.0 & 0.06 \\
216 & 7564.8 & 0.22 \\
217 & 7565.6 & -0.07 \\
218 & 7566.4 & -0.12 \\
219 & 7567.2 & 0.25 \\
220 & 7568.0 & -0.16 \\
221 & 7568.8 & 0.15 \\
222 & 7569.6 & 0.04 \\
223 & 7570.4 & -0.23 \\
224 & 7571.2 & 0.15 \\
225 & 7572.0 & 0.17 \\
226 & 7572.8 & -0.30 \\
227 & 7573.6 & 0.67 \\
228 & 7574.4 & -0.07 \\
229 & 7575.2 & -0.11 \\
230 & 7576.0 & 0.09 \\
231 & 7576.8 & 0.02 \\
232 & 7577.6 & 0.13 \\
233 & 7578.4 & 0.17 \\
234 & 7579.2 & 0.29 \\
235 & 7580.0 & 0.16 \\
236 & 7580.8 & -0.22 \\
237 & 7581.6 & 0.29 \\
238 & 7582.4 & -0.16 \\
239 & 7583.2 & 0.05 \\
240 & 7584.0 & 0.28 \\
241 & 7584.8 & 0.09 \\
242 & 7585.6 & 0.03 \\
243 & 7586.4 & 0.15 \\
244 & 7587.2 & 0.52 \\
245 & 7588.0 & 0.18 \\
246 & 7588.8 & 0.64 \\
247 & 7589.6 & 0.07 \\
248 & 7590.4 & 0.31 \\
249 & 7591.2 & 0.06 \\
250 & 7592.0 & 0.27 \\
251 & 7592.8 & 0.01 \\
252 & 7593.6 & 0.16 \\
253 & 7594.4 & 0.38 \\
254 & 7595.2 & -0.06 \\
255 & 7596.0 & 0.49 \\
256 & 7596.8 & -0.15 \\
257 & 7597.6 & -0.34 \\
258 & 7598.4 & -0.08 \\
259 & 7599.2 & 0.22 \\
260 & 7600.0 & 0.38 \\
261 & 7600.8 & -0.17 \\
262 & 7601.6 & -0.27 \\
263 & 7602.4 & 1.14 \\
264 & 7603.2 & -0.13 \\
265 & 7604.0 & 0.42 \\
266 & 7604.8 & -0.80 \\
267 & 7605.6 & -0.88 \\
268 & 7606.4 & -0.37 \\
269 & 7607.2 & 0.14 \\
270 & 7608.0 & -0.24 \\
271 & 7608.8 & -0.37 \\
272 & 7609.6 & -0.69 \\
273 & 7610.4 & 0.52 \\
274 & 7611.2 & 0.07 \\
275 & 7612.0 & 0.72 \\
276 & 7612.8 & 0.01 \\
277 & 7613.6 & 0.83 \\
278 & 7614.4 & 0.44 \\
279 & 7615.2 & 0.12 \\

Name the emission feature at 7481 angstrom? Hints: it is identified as [O II] 3727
